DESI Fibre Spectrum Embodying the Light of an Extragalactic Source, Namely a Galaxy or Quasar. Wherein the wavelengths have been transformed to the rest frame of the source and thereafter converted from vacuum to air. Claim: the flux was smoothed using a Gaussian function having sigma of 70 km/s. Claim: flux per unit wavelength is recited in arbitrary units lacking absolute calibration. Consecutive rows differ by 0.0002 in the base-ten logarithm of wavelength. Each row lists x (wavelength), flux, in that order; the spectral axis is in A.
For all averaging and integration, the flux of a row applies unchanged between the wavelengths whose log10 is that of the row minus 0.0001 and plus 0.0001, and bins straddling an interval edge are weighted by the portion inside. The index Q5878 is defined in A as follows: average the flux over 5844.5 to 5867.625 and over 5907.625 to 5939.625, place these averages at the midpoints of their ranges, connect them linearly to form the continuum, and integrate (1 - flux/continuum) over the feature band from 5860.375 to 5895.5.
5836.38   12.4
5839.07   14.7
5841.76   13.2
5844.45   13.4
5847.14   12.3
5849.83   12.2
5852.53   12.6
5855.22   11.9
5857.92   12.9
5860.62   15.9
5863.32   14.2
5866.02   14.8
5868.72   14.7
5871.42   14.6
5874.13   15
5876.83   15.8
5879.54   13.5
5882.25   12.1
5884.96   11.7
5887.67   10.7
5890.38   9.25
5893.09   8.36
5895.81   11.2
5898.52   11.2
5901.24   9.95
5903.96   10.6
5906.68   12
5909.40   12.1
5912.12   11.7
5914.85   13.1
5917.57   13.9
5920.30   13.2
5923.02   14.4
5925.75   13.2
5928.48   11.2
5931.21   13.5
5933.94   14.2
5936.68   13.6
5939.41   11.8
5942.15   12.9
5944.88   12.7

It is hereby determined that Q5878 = 0.8 A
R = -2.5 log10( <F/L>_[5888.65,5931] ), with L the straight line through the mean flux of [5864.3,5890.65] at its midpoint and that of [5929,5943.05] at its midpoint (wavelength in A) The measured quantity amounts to 0.13 mag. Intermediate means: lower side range 13.4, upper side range 13.1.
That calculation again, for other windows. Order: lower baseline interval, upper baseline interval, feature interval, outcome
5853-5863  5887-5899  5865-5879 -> -0.22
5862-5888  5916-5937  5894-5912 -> 0.22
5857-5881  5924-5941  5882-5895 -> 0.34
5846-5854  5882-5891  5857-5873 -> -0.23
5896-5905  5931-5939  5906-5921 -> -0.08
